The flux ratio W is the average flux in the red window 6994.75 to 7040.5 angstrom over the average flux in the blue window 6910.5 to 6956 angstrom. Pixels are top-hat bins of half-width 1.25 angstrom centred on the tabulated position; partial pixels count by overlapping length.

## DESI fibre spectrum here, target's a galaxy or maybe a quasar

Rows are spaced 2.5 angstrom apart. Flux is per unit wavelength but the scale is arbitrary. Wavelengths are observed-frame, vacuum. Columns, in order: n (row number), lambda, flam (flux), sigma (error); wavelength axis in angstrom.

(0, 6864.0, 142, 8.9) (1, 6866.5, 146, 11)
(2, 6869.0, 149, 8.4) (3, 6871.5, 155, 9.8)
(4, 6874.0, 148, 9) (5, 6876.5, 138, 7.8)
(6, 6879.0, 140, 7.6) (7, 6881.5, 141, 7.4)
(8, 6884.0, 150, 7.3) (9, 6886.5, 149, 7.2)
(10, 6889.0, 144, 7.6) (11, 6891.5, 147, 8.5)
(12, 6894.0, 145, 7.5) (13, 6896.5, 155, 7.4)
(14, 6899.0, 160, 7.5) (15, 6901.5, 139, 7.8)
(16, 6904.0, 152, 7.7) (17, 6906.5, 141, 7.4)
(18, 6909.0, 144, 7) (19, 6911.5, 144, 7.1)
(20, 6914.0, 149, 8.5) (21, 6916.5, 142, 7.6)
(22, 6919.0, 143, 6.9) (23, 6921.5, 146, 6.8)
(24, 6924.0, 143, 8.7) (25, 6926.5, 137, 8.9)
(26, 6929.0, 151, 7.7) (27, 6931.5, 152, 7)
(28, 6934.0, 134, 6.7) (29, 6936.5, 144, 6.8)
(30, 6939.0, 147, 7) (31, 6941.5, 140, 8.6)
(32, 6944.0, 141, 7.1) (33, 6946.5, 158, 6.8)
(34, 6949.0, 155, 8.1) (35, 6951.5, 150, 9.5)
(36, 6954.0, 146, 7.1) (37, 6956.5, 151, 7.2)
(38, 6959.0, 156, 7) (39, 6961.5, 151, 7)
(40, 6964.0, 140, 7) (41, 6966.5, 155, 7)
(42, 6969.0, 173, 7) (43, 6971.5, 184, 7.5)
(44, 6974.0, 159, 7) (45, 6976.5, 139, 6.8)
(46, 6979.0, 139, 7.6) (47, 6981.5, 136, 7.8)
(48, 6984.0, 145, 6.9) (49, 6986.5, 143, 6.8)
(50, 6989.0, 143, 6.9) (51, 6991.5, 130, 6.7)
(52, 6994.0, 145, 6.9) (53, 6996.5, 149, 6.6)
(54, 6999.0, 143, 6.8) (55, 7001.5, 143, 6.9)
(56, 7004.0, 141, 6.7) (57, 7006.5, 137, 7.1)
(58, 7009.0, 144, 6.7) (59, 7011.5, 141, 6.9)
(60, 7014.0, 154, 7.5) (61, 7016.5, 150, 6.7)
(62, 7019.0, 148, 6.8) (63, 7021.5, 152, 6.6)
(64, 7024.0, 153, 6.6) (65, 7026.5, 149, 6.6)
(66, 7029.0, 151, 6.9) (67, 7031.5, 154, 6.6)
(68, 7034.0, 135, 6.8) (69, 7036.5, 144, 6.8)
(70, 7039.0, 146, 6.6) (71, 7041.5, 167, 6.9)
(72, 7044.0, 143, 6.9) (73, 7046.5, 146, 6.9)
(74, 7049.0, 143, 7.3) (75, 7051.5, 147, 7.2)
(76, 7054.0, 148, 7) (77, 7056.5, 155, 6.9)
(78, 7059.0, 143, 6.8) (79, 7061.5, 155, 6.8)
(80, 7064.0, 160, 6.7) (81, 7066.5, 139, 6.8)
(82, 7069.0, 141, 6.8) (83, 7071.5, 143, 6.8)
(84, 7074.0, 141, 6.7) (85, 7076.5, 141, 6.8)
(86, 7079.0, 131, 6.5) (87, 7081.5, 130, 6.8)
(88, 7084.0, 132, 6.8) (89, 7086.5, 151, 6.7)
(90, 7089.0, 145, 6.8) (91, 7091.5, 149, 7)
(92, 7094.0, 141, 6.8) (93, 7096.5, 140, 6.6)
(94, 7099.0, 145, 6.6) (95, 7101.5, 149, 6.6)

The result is 1.0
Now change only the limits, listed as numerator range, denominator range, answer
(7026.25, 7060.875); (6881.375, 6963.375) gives 1.01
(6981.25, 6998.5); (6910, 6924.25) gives 0.98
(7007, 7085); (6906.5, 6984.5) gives 0.99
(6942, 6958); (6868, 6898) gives 1.02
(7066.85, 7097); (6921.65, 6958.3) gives 0.96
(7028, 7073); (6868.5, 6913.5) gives 1.01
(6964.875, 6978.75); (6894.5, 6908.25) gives 1.07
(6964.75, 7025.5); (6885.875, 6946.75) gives 1.01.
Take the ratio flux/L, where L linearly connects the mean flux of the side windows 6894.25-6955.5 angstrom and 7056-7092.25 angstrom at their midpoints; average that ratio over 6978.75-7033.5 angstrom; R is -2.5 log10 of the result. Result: 0.00 mag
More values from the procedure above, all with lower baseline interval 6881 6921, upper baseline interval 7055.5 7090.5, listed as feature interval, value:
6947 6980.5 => -0.06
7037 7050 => -0.04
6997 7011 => 0.02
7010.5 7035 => -0.03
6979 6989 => 0.03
